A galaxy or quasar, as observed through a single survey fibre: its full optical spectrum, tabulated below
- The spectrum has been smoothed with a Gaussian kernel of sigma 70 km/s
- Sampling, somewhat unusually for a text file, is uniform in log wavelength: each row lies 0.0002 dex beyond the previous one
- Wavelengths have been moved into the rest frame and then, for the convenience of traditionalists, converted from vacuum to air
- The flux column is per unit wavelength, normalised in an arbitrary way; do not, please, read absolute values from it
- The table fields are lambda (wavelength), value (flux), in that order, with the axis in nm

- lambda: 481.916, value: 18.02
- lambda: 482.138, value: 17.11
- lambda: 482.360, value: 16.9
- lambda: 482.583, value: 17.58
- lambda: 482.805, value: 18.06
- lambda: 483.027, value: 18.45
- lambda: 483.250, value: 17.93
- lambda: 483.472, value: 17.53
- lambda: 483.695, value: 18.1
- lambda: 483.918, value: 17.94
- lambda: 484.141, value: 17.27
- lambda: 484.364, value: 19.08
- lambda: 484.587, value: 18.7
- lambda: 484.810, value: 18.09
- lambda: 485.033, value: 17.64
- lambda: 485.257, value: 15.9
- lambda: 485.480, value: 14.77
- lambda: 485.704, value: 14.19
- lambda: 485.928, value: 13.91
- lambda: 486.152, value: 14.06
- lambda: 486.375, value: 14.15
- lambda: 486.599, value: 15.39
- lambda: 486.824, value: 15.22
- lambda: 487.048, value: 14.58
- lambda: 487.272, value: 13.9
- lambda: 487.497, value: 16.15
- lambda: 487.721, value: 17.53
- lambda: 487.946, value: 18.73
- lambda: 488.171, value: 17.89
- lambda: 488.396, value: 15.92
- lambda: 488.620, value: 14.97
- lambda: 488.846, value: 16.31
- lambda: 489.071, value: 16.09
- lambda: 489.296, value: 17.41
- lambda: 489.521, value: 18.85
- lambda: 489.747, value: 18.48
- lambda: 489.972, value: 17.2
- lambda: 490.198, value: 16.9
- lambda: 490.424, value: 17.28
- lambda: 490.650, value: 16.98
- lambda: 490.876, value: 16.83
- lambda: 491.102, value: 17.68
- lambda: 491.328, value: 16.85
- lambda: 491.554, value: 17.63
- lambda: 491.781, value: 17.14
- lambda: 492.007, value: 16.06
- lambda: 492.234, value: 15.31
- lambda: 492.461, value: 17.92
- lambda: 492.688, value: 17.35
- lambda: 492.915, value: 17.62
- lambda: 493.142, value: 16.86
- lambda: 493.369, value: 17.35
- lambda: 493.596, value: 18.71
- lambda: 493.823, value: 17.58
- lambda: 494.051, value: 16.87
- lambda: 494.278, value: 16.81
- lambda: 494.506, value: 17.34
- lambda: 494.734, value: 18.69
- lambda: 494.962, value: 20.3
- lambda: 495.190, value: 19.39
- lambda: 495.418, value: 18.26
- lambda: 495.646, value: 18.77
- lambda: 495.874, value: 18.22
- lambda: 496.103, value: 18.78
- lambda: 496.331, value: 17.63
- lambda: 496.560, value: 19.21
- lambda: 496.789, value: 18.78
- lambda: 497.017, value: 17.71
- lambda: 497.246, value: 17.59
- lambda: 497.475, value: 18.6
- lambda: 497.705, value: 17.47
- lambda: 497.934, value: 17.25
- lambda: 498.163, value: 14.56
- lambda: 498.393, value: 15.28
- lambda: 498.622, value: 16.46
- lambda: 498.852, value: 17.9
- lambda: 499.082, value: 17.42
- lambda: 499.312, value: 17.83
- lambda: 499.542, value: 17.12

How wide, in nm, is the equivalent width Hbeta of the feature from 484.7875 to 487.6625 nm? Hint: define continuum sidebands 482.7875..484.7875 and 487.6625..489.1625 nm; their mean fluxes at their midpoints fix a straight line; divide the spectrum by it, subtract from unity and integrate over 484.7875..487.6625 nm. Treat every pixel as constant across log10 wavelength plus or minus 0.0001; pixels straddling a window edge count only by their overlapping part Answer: 0.37 nm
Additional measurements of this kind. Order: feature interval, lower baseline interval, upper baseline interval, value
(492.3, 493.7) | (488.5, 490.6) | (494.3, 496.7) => 0.03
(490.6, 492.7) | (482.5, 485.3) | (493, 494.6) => 0.06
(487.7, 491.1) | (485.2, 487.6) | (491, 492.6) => -0.26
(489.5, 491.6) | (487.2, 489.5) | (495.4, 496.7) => -0.03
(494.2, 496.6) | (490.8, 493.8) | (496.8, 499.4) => -0.18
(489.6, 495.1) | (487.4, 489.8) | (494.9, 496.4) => 0.17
